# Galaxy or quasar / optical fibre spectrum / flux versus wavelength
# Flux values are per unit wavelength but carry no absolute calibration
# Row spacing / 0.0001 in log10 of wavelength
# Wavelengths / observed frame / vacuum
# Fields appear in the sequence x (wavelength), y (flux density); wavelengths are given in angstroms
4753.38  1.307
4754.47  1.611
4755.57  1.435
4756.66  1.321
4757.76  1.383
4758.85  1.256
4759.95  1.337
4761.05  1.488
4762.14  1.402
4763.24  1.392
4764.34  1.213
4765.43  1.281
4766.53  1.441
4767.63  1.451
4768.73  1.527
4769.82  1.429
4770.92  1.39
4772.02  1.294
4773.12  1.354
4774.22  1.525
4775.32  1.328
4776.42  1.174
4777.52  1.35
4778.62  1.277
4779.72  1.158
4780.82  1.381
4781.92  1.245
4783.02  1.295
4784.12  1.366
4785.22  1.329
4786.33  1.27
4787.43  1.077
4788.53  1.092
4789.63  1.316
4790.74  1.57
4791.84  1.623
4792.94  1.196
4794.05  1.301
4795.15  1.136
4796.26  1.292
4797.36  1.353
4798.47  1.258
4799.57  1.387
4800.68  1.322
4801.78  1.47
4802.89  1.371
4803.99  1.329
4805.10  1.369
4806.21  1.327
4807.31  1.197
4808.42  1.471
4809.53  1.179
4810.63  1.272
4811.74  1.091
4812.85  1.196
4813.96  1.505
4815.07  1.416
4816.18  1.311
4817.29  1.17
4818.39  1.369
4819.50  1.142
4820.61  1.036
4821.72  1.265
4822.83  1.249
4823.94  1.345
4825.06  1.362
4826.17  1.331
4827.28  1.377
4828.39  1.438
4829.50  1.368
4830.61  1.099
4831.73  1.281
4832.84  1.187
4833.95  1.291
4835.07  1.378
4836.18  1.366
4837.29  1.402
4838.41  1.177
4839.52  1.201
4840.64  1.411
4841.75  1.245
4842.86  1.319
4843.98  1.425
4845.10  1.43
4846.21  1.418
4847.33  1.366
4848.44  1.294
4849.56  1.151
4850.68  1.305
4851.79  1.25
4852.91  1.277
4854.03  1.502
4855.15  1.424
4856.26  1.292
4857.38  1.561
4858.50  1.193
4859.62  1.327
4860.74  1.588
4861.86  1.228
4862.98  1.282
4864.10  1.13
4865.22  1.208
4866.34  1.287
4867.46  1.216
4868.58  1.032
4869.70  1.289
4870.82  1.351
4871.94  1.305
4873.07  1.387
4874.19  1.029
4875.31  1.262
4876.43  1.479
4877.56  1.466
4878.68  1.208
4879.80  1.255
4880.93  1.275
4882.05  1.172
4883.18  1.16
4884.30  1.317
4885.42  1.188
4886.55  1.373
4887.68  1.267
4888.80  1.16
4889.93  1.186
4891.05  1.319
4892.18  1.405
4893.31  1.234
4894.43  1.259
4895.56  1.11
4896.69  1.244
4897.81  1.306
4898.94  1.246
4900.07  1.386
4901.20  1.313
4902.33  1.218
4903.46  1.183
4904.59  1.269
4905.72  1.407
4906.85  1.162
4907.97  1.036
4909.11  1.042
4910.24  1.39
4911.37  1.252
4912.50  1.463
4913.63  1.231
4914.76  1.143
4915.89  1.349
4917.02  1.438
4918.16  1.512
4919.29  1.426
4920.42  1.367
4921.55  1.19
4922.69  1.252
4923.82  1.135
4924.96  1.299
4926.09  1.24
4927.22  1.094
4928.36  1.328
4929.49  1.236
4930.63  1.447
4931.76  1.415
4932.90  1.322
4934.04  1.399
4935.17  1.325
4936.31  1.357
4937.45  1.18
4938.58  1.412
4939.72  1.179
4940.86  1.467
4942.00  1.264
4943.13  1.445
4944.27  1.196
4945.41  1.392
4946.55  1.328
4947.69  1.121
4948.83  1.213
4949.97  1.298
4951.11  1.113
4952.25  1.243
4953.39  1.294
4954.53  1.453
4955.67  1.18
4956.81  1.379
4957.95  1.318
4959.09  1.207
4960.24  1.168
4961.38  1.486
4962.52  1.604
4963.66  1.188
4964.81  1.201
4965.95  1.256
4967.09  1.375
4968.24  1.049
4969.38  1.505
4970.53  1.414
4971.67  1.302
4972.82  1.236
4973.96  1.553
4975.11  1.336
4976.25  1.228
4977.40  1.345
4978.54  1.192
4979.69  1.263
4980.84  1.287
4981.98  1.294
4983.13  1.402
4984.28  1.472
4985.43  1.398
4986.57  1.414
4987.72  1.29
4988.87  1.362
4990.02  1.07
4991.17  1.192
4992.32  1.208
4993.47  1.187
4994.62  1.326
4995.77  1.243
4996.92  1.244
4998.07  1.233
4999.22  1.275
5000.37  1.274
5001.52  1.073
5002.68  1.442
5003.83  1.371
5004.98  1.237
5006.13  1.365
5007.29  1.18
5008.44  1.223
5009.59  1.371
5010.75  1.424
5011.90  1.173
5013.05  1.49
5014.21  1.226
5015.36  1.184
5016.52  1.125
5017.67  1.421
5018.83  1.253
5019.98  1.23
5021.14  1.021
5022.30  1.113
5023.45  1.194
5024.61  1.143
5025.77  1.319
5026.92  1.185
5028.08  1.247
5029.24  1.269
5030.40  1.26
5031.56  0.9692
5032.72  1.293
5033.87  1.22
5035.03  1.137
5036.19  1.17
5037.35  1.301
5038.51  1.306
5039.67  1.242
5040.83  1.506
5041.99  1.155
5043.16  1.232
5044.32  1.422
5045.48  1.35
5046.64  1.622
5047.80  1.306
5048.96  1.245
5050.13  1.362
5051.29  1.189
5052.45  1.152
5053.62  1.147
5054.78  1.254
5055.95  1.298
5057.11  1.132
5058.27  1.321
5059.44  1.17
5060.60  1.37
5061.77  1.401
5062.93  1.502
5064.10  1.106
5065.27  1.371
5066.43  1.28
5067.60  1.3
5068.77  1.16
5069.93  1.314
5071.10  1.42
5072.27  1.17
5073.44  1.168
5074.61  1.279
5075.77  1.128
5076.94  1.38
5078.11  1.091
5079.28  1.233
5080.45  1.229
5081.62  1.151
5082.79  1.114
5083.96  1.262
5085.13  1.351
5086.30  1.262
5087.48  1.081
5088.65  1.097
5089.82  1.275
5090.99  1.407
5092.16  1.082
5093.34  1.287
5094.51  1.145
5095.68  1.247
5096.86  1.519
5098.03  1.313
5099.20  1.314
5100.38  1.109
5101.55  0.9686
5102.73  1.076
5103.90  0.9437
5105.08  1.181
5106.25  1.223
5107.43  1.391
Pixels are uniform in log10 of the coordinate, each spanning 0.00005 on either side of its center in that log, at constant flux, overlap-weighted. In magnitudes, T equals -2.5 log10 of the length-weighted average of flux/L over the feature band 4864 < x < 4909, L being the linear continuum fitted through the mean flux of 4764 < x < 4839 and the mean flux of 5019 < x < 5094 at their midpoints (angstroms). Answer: 0.03 mag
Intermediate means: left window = 1.31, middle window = 1.25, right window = 1.25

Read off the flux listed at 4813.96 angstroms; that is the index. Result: 1.505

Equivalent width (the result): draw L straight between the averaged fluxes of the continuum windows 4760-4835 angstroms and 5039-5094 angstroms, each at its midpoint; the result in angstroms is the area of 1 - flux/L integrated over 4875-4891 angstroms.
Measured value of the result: 0.3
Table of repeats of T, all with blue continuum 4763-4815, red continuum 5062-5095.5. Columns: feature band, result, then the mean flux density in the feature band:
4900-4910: 0.06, 1.22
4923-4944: -0.02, 1.31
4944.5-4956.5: 0.01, 1.26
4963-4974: -0.02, 1.3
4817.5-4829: 0.02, 1.29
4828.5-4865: -0.01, 1.32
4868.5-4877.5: 0.01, 1.29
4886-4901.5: 0.02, 1.27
